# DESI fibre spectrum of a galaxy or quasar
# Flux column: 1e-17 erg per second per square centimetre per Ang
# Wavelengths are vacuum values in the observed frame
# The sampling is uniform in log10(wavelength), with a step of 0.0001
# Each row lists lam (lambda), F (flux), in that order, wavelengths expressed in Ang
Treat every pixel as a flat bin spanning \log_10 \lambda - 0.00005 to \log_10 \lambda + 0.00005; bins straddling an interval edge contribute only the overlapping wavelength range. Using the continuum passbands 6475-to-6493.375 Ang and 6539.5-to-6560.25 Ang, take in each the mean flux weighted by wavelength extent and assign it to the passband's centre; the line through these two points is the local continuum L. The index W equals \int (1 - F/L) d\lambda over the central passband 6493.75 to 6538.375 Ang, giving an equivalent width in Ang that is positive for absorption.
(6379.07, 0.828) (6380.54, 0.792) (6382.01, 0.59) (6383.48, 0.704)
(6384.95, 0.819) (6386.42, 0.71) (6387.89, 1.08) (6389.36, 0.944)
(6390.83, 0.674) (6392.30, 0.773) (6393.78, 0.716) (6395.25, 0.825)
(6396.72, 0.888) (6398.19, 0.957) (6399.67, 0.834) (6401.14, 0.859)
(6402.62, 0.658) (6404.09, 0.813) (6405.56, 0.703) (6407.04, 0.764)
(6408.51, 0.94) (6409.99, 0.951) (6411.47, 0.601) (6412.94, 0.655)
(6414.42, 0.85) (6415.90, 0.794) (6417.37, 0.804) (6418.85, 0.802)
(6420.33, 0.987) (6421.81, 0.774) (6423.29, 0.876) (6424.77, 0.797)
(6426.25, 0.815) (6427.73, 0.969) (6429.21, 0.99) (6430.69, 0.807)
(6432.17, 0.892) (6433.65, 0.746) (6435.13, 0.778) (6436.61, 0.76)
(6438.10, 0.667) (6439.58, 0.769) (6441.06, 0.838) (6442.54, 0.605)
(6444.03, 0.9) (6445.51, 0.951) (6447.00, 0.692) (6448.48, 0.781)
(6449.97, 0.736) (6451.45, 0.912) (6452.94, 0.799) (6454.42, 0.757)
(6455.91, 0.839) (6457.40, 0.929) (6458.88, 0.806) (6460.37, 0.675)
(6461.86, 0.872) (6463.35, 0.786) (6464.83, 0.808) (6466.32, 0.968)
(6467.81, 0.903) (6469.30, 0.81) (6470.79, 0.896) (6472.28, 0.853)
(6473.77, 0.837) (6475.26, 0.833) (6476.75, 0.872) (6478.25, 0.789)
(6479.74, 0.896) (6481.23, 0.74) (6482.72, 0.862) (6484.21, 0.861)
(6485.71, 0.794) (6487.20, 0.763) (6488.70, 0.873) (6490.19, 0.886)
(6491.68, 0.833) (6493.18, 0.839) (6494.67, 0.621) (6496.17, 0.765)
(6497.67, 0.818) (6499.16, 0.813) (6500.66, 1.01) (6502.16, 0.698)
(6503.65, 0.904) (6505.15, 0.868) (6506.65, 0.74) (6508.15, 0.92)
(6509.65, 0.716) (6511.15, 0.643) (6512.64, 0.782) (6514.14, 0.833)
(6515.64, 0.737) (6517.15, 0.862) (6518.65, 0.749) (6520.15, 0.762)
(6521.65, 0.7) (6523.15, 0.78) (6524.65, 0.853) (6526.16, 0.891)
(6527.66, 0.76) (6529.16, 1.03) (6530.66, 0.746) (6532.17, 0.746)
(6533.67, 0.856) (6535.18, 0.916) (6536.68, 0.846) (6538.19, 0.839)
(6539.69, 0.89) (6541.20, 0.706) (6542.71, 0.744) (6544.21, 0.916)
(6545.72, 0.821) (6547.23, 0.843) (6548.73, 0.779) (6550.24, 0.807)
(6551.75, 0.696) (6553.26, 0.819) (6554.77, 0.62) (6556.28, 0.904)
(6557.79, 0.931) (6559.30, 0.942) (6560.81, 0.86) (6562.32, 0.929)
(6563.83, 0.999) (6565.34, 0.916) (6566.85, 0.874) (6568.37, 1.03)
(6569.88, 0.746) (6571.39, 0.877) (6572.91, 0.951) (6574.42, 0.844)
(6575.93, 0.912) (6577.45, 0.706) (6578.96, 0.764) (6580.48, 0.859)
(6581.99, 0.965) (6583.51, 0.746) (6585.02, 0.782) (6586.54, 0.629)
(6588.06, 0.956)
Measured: 0.9 Ang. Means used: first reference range 0.834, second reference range 0.814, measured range 0.807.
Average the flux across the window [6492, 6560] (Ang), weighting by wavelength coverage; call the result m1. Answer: 0.81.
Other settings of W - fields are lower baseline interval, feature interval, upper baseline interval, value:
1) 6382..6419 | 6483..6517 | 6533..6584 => 0.98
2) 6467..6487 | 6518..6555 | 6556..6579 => 2.78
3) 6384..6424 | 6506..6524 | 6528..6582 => 1.52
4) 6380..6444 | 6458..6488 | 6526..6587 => -0.43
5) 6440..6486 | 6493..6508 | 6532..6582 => 0.43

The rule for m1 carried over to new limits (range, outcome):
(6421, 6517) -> 0.818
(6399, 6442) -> 0.809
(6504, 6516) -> 0.785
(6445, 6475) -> 0.83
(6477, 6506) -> 0.823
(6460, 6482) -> 0.839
